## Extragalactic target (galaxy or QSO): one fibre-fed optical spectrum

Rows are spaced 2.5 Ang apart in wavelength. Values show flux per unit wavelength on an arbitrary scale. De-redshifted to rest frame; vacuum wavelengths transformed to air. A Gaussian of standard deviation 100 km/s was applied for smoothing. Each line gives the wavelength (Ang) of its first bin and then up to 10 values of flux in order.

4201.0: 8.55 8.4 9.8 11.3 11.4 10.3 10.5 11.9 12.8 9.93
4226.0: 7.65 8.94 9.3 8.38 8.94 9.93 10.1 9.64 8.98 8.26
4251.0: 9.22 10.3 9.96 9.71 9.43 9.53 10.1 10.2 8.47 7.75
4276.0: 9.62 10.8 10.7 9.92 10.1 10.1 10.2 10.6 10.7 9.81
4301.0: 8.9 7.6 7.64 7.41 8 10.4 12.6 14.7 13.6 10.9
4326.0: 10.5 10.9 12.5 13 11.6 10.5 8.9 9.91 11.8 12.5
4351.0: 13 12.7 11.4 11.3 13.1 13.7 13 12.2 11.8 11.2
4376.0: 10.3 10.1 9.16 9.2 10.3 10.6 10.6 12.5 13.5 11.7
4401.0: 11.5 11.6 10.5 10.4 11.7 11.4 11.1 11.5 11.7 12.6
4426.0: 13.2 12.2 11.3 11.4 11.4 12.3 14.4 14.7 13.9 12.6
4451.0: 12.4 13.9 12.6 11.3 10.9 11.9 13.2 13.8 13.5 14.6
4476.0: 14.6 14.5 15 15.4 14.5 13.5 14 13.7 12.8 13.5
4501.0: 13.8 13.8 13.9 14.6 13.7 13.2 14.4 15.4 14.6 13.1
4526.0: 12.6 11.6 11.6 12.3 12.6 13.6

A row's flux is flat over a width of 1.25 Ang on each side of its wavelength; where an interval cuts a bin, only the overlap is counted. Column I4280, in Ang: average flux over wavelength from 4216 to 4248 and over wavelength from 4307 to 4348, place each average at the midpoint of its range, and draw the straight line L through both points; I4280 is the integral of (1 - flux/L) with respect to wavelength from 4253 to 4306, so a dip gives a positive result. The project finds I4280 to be 3.6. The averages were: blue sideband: 9.7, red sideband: 11.1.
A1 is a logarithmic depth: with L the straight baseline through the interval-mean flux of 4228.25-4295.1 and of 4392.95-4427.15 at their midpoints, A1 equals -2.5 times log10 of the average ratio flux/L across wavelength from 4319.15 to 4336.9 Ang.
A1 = -0.13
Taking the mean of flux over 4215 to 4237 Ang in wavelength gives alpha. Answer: 9.82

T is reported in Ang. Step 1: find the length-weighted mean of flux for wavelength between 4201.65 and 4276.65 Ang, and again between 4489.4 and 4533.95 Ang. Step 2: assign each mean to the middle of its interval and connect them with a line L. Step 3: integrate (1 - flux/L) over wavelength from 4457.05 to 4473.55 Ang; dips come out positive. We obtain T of 0.3 Ang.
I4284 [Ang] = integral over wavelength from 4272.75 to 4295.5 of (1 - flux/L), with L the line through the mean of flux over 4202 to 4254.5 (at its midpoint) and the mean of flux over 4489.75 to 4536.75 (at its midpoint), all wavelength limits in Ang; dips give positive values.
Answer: 1.0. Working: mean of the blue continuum 9.8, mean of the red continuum 13.4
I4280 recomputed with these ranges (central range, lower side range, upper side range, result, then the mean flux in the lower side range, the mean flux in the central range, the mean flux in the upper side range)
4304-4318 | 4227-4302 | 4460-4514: 1.4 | 9.62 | 9.42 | 13.8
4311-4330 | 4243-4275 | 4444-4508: -2.1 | 9.35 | 11.7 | 13.5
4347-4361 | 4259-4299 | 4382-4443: -1.8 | 9.88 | 12.3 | 11.6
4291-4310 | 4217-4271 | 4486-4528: 2.7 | 9.65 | 9.02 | 13.8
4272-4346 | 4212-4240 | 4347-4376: 6.5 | 9.89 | 10.4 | 12.3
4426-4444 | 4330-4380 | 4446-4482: 0.5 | 11.7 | 12.5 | 13.2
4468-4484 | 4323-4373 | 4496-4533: -1.7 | 11.8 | 14.5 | 13.5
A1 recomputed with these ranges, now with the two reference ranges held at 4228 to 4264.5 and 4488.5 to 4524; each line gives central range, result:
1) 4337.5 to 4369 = -0.056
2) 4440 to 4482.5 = -0.024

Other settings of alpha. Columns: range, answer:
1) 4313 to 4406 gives 11.6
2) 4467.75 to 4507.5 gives 14.1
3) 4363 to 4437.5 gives 11.4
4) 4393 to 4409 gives 11.7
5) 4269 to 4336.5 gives 10.3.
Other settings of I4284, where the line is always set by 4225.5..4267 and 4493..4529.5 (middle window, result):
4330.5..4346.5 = -0.4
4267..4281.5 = 0.4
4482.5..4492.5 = -0.8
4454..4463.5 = 0.7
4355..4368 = -1.5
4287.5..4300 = -0.2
